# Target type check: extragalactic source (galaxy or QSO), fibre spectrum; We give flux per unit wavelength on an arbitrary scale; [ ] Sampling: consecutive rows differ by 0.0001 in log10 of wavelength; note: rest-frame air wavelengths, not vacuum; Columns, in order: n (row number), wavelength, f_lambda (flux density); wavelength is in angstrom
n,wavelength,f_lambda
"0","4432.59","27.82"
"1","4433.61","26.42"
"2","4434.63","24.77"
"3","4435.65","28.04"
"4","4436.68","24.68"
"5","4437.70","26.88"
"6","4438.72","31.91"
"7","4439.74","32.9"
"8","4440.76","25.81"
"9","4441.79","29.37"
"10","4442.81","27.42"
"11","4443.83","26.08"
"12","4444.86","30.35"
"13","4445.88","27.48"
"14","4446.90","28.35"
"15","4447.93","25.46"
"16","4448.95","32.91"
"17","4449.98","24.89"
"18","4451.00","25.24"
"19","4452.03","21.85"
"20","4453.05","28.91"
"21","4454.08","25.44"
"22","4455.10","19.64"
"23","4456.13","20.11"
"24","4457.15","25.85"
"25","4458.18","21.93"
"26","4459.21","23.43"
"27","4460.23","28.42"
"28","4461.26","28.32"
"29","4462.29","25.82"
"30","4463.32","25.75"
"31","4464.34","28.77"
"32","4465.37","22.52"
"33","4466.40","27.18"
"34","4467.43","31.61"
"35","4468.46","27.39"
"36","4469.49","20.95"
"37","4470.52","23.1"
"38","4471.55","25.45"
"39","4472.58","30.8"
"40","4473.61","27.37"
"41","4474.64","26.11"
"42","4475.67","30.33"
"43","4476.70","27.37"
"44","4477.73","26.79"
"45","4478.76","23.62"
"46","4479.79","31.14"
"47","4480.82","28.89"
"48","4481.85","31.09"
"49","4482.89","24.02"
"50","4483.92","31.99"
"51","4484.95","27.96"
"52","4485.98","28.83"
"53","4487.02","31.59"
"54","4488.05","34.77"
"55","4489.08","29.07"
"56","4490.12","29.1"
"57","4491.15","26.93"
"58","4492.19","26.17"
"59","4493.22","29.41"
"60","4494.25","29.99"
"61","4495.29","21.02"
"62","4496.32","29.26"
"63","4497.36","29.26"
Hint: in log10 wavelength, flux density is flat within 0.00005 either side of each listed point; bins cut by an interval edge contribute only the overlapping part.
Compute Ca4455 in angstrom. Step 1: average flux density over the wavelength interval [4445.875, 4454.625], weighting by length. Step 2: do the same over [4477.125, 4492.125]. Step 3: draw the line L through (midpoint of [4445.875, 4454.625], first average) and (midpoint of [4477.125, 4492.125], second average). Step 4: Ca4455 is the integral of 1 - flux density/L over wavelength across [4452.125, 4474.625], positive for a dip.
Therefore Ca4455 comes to 1.57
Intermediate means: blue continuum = 26.7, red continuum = 28.9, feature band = 25.6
